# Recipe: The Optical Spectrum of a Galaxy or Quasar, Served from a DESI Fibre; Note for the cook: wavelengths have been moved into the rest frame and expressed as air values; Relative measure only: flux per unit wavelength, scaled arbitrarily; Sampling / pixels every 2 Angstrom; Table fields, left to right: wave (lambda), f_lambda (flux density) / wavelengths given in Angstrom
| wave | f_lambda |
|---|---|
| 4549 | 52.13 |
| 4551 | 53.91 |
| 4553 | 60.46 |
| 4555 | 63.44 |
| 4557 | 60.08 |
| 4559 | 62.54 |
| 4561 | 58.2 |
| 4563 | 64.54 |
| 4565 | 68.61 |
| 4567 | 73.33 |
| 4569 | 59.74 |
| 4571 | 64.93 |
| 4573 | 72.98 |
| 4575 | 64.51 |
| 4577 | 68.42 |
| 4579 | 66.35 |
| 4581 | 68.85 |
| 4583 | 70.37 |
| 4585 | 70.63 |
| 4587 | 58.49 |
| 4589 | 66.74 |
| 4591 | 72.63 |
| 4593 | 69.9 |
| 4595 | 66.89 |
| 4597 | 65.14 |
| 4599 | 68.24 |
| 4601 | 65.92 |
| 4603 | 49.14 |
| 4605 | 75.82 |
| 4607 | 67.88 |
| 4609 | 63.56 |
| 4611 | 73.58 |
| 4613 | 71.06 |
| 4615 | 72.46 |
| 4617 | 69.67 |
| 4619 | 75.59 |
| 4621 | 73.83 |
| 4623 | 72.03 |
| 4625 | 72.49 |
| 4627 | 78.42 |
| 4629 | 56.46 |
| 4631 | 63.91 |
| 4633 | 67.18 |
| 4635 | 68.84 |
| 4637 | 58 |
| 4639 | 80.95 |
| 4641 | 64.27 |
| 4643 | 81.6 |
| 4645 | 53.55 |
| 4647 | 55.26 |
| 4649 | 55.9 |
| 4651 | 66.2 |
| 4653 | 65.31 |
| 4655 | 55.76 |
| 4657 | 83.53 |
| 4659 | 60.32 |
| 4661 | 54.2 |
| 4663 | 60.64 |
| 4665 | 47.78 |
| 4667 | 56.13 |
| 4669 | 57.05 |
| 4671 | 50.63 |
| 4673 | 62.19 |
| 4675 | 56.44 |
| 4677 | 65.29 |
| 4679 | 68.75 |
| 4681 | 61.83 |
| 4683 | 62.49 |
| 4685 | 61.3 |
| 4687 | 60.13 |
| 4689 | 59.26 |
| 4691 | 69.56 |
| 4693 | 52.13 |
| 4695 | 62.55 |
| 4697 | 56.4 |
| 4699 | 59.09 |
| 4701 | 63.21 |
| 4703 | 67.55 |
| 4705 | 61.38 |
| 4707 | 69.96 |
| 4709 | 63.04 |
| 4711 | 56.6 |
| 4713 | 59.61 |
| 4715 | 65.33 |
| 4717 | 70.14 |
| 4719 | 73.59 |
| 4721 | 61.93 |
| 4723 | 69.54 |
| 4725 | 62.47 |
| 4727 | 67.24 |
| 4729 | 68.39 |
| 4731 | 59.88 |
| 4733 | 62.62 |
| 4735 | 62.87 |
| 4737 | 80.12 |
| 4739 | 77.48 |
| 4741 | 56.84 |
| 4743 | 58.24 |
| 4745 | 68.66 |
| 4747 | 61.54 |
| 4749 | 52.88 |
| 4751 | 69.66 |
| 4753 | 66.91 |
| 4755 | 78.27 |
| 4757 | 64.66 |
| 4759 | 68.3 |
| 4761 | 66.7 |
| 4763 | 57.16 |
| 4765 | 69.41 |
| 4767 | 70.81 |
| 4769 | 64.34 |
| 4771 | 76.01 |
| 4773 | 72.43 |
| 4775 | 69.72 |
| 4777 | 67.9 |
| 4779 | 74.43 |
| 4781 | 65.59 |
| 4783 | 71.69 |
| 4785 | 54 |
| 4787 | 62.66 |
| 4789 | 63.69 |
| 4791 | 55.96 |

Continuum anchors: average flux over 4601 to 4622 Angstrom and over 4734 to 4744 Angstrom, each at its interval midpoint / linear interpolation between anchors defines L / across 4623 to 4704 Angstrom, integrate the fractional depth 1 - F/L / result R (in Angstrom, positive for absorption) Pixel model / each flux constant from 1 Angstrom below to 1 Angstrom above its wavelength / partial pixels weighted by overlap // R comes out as 6.7 Angstrom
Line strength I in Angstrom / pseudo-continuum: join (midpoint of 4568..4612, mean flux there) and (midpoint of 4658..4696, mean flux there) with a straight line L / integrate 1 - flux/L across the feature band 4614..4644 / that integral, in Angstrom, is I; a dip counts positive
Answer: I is -3.2 Angstrom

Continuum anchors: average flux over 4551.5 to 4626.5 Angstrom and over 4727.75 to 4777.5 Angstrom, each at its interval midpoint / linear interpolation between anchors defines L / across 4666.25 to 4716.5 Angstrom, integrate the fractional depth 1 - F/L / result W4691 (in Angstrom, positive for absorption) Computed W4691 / 4.3 Angstrom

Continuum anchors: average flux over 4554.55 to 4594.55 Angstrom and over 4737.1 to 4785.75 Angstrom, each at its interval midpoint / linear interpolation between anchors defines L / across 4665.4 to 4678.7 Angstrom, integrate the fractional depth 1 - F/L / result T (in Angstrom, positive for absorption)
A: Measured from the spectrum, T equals 1.7 Angstrom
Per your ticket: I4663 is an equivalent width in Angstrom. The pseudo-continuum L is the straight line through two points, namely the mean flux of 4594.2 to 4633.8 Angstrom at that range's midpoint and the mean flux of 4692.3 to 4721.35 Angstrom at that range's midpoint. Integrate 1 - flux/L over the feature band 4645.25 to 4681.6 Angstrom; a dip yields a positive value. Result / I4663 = 3.1 Angstrom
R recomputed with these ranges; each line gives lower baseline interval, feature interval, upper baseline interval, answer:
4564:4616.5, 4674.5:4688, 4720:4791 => 0.87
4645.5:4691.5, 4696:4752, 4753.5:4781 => 0.69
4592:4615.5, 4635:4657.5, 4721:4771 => 0.59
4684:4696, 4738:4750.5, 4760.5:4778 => 0.58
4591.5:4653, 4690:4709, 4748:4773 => 1.39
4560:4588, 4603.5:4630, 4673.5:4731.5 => -2.10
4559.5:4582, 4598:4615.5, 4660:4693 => -0.94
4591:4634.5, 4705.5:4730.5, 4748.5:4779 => 1.04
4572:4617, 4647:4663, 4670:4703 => 0.22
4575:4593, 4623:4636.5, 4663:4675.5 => -1.47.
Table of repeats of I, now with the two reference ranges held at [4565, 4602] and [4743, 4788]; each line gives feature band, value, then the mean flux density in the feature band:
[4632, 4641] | -0.1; 68.2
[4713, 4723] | 0.0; 67.1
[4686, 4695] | 0.9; 60.5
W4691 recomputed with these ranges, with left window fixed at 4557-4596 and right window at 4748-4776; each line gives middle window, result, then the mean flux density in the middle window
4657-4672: 2.23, 57.1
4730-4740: -0.16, 68.6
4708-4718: 0.66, 62.9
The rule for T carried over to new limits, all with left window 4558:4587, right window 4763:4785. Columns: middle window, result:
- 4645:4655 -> 1.18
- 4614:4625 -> -0.93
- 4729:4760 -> 1.15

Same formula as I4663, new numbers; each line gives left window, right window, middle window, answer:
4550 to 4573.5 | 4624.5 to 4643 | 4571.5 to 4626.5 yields -2.2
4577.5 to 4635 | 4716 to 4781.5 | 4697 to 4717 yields 1.4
